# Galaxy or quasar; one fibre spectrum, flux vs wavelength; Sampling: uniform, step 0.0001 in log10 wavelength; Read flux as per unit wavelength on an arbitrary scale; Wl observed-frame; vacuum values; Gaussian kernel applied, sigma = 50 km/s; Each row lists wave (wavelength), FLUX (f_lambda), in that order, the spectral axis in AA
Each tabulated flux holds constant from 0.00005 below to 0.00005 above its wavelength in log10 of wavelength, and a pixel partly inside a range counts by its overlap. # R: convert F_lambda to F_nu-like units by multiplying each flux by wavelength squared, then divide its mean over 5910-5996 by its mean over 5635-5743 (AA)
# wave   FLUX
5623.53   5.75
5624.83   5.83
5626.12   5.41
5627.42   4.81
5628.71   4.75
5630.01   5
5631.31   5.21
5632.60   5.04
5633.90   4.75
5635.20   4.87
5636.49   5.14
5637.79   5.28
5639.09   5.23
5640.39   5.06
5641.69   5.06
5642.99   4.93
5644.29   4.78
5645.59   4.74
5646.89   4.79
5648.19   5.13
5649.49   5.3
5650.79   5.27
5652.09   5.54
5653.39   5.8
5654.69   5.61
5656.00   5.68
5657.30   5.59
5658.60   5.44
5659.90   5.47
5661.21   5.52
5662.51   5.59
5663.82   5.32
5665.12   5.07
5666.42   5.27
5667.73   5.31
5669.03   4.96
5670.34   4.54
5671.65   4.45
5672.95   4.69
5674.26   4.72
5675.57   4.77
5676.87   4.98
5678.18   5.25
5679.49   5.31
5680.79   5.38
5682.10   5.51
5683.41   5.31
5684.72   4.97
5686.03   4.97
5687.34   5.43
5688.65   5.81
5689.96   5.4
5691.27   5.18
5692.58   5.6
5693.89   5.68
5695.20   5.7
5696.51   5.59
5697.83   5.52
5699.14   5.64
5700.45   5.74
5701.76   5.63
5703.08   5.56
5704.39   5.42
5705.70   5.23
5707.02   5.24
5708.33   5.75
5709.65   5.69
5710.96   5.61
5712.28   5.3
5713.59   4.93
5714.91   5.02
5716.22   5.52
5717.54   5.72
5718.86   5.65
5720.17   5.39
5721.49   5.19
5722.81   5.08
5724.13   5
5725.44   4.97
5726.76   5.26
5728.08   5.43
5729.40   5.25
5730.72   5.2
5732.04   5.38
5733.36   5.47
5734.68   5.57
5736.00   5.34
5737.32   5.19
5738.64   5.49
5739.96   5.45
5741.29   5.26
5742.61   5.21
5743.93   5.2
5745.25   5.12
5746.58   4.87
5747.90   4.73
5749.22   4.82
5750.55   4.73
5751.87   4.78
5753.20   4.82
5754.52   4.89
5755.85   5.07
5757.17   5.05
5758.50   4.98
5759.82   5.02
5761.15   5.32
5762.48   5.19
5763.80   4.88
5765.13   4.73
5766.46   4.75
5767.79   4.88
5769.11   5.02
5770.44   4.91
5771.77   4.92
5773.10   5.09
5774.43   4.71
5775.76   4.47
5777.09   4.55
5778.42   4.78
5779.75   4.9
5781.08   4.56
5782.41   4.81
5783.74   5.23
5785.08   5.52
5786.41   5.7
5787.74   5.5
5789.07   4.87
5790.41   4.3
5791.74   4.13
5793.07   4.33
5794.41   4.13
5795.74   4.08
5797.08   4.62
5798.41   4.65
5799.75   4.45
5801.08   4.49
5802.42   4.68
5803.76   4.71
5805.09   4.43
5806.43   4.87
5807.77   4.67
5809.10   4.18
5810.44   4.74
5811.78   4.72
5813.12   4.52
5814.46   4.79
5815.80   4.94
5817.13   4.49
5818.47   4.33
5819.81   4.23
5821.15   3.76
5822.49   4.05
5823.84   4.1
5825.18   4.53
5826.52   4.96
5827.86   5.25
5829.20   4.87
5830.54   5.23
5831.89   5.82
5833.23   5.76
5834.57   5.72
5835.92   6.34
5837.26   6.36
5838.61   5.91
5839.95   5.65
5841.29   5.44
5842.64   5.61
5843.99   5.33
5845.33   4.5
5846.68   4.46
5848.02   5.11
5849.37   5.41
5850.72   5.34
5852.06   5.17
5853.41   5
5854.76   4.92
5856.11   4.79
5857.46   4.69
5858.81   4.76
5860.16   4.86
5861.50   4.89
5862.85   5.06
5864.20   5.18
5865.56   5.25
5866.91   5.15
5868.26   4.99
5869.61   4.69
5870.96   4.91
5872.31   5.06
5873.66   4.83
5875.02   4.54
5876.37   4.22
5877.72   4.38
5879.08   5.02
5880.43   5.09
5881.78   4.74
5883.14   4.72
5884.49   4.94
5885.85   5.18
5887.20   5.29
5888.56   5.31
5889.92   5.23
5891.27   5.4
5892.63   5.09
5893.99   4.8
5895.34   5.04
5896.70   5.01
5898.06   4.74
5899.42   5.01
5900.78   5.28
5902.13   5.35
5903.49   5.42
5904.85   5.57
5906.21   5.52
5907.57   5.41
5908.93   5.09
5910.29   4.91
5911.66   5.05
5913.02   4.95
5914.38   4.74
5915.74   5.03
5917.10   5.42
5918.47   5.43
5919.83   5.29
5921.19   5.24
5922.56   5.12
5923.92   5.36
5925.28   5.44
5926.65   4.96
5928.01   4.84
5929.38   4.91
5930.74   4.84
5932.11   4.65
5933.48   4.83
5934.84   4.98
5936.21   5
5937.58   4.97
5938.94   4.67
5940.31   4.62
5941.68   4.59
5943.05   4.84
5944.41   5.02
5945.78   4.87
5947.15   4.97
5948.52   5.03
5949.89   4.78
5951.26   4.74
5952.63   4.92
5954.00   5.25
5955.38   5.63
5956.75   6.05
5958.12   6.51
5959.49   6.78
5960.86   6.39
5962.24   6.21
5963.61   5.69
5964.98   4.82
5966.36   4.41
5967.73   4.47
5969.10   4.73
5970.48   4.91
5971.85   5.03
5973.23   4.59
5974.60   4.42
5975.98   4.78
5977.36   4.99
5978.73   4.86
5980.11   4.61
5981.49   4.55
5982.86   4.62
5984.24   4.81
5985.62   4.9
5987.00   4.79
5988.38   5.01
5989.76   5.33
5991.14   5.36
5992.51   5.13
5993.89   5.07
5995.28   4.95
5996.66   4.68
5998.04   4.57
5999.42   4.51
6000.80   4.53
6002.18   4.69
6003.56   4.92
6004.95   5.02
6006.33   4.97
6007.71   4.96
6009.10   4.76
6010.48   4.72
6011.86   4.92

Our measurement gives 1.05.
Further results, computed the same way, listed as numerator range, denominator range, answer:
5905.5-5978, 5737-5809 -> 1.11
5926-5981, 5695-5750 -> 1.03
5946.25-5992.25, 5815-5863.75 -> 1.06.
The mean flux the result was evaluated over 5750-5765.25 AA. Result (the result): 4.97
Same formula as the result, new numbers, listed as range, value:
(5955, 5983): 5.2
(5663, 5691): 5.12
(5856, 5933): 5.03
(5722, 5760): 5.13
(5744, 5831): 4.75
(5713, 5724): 5.3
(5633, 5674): 5.16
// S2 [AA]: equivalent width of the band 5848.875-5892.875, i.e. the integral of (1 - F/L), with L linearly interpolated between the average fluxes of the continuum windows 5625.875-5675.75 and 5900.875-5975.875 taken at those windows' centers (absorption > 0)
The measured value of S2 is 1.4 AA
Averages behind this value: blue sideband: 5.13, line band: 4.97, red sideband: 5.13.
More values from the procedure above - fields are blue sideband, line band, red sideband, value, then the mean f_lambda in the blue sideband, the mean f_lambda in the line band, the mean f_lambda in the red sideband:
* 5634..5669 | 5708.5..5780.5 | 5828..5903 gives 1.15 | 5.25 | 5.11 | 5.12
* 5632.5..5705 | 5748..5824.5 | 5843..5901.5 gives 5.63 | 5.26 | 4.72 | 4.97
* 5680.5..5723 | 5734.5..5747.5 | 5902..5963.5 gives 0.36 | 5.44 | 5.25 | 5.21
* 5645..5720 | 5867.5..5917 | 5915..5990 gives 0.97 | 5.33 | 5.02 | 5.06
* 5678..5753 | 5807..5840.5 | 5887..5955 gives 1.46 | 5.32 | 4.96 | 5.06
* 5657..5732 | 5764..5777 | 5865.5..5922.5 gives 0.98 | 5.31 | 4.82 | 5.05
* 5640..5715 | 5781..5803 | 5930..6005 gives 1.97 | 5.29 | 4.71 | 5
